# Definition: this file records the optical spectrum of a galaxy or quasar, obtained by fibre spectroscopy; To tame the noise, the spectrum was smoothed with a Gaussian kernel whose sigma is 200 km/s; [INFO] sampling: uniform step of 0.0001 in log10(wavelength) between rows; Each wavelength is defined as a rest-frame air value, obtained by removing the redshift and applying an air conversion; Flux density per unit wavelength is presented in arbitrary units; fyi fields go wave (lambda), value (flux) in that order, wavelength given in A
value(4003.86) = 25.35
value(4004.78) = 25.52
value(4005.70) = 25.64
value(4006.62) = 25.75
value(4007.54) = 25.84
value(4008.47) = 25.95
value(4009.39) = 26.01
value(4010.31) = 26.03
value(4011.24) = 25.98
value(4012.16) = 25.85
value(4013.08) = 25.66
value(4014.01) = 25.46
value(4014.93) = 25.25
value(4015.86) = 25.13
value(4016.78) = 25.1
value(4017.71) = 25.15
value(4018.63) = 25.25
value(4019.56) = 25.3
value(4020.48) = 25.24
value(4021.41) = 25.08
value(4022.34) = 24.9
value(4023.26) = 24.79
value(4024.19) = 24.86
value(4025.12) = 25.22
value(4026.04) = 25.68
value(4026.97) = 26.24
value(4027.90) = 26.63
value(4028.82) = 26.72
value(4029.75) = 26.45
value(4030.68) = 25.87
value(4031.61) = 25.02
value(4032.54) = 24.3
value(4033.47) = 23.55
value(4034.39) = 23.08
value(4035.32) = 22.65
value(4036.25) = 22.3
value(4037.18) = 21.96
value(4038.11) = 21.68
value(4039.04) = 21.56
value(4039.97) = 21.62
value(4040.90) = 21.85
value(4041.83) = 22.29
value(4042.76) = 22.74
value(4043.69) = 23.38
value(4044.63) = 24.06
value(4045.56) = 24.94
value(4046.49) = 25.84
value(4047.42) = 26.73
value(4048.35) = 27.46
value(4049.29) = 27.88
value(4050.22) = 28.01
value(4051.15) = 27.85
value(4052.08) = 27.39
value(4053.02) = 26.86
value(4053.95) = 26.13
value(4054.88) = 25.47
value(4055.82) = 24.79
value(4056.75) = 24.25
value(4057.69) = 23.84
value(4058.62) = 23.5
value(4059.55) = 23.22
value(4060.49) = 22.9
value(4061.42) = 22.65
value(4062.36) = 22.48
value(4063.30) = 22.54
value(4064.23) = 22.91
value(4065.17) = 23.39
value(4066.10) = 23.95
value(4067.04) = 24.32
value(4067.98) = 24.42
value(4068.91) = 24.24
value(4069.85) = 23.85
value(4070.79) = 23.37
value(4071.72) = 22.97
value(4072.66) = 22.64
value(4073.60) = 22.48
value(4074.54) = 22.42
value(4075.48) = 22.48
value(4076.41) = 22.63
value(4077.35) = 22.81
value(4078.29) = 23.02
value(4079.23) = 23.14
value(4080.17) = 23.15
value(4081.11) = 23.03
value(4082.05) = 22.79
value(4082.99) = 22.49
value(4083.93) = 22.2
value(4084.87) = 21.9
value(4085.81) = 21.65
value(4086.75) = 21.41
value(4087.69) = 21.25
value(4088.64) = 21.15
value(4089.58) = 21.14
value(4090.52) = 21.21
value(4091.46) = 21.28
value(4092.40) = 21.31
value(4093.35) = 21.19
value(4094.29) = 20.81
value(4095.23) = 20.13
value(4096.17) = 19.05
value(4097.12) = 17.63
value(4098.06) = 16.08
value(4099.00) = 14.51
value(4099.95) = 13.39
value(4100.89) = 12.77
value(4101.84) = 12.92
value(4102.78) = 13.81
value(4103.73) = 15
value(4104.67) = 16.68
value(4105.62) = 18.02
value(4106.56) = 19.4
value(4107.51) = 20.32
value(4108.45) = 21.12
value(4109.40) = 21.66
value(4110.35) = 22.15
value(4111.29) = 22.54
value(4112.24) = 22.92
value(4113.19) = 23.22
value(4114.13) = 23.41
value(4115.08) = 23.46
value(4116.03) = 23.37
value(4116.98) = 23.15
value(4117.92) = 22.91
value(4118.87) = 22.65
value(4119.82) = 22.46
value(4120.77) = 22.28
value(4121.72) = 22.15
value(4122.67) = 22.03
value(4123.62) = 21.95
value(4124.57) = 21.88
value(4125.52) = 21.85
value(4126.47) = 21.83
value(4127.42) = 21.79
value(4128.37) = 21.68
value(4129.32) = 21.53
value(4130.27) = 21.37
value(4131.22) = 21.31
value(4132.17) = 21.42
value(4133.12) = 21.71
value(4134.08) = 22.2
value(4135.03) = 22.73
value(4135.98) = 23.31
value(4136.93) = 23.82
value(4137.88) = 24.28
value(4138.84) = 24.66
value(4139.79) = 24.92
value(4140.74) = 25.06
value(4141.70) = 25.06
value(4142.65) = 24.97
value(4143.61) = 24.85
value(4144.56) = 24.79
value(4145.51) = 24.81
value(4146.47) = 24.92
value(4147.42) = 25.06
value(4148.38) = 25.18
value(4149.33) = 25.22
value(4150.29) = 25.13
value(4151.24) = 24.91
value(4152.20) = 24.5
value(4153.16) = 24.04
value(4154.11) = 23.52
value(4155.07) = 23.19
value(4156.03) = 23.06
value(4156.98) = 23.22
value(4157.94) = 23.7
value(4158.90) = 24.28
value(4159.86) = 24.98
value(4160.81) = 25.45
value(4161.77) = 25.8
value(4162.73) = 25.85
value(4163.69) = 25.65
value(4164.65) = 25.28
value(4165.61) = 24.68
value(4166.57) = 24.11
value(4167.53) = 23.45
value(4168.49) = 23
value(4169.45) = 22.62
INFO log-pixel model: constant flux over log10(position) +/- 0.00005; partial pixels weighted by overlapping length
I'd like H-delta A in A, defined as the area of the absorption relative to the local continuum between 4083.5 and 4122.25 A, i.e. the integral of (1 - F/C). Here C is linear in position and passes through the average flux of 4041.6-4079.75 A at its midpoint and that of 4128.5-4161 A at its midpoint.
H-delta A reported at 6.3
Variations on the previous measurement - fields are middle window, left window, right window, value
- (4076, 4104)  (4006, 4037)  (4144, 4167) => 5.7 A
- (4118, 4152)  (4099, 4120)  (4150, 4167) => -1.7 A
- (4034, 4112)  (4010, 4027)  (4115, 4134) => 5.4 A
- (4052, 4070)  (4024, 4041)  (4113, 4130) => -0.4 A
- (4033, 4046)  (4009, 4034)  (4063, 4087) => 1.0 A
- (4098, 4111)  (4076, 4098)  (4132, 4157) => 3.0 A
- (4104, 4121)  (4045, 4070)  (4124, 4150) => 1.6 A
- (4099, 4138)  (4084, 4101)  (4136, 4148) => 2.6 A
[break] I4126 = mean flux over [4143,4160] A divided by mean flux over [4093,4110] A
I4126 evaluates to 1.40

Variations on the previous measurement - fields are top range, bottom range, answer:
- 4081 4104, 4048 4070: 0.77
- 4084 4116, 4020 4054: 0.79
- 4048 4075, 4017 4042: 1.00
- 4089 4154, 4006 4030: 0.85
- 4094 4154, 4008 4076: 0.88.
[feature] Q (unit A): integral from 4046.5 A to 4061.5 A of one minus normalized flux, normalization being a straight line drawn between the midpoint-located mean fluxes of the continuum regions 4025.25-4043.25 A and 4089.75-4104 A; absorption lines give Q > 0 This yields -2.6 A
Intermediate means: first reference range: 23.8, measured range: 25.6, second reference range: 17.5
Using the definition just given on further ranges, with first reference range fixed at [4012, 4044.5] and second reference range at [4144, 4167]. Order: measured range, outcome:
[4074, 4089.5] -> 1.37 A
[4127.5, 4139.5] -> 1.01 A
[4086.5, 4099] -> 2.28 A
